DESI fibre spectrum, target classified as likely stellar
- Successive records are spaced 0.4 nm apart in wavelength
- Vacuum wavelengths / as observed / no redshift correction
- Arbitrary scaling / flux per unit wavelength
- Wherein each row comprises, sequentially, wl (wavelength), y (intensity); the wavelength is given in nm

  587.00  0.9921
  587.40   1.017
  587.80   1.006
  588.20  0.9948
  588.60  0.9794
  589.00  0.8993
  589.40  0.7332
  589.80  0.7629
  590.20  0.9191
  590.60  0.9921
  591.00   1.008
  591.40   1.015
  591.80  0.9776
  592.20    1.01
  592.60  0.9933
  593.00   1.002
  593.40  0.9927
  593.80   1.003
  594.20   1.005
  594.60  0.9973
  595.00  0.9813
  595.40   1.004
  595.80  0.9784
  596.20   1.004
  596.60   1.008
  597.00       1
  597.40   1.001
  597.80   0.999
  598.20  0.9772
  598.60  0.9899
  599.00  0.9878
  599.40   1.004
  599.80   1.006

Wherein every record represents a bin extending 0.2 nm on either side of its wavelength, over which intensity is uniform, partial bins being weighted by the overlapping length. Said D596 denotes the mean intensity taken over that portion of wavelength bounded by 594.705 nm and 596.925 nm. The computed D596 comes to 0.996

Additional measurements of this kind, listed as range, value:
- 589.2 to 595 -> 0.959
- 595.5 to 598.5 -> 0.995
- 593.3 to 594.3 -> 1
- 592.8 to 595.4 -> 0.997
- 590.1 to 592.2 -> 0.988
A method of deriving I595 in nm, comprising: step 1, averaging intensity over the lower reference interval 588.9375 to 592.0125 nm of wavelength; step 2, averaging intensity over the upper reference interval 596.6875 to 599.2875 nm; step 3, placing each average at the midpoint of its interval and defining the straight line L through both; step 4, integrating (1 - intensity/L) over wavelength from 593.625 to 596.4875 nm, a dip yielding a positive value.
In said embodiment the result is -0.10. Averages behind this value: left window 0.914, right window 0.994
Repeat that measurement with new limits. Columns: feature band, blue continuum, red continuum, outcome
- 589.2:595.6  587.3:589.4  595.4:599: 0.07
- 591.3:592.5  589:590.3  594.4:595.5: -0.15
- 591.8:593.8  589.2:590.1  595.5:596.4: -0.27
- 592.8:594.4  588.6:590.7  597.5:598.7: -0.13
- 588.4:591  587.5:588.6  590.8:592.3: 0.28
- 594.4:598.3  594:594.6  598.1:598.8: -0.01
